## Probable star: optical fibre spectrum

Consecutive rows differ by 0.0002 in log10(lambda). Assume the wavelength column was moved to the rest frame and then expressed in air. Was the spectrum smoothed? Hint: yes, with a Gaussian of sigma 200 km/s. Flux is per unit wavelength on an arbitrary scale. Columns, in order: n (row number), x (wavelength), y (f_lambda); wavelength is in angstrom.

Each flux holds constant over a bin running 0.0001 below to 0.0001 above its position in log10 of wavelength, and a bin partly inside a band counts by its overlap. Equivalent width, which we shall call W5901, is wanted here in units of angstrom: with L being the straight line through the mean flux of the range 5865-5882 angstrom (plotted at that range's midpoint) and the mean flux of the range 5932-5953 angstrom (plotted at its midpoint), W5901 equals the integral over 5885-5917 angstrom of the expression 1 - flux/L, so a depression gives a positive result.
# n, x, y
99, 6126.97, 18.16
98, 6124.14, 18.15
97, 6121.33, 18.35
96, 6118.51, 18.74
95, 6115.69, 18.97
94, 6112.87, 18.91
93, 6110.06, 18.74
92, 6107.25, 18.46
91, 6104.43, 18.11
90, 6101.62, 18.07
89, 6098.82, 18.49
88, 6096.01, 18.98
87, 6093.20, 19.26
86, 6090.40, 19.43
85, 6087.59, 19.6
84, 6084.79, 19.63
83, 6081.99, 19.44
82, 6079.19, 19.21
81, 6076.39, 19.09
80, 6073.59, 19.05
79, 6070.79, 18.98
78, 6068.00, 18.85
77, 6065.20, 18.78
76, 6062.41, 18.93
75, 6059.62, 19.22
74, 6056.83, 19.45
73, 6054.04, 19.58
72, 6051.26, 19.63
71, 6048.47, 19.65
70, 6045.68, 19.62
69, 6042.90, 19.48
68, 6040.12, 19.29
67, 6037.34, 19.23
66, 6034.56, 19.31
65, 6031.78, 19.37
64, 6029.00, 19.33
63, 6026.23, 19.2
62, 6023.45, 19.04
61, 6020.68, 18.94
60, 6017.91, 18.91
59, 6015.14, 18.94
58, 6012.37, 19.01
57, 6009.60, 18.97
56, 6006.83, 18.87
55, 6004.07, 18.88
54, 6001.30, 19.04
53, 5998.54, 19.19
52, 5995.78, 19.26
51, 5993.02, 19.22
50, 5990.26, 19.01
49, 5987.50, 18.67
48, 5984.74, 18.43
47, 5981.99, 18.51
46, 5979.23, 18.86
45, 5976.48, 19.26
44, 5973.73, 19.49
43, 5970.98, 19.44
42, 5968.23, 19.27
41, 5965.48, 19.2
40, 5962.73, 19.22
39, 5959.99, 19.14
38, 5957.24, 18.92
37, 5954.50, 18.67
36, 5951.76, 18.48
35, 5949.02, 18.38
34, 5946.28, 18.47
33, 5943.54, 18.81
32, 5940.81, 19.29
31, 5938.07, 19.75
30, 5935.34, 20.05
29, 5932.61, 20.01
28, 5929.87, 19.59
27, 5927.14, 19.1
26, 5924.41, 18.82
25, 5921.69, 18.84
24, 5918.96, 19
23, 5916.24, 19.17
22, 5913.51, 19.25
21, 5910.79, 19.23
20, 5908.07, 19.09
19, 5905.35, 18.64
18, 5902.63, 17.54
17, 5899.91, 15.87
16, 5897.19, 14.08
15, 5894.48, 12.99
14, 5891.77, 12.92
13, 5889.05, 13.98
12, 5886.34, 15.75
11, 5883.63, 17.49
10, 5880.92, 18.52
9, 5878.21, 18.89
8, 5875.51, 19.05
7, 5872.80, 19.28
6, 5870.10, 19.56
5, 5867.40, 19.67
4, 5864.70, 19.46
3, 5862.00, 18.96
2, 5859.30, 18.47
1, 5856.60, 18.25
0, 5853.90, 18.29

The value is 4.5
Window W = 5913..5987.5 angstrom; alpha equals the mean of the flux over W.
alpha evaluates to 19.1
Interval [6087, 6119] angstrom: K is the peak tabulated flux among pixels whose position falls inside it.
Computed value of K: 19.6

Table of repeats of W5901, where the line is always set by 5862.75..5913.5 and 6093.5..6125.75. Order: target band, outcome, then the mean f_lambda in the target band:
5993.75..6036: -2.4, 19.1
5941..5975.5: -2.3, 19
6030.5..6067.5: -2.2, 19.3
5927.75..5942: -1.7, 19.7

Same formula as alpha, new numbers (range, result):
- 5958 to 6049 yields 19.1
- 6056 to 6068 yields 19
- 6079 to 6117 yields 18.9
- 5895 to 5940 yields 18.5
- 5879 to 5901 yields 15.3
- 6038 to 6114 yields 19.1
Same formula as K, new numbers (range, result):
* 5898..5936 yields 20.05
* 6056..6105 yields 19.63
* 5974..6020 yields 19.26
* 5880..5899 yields 18.52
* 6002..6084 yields 19.65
